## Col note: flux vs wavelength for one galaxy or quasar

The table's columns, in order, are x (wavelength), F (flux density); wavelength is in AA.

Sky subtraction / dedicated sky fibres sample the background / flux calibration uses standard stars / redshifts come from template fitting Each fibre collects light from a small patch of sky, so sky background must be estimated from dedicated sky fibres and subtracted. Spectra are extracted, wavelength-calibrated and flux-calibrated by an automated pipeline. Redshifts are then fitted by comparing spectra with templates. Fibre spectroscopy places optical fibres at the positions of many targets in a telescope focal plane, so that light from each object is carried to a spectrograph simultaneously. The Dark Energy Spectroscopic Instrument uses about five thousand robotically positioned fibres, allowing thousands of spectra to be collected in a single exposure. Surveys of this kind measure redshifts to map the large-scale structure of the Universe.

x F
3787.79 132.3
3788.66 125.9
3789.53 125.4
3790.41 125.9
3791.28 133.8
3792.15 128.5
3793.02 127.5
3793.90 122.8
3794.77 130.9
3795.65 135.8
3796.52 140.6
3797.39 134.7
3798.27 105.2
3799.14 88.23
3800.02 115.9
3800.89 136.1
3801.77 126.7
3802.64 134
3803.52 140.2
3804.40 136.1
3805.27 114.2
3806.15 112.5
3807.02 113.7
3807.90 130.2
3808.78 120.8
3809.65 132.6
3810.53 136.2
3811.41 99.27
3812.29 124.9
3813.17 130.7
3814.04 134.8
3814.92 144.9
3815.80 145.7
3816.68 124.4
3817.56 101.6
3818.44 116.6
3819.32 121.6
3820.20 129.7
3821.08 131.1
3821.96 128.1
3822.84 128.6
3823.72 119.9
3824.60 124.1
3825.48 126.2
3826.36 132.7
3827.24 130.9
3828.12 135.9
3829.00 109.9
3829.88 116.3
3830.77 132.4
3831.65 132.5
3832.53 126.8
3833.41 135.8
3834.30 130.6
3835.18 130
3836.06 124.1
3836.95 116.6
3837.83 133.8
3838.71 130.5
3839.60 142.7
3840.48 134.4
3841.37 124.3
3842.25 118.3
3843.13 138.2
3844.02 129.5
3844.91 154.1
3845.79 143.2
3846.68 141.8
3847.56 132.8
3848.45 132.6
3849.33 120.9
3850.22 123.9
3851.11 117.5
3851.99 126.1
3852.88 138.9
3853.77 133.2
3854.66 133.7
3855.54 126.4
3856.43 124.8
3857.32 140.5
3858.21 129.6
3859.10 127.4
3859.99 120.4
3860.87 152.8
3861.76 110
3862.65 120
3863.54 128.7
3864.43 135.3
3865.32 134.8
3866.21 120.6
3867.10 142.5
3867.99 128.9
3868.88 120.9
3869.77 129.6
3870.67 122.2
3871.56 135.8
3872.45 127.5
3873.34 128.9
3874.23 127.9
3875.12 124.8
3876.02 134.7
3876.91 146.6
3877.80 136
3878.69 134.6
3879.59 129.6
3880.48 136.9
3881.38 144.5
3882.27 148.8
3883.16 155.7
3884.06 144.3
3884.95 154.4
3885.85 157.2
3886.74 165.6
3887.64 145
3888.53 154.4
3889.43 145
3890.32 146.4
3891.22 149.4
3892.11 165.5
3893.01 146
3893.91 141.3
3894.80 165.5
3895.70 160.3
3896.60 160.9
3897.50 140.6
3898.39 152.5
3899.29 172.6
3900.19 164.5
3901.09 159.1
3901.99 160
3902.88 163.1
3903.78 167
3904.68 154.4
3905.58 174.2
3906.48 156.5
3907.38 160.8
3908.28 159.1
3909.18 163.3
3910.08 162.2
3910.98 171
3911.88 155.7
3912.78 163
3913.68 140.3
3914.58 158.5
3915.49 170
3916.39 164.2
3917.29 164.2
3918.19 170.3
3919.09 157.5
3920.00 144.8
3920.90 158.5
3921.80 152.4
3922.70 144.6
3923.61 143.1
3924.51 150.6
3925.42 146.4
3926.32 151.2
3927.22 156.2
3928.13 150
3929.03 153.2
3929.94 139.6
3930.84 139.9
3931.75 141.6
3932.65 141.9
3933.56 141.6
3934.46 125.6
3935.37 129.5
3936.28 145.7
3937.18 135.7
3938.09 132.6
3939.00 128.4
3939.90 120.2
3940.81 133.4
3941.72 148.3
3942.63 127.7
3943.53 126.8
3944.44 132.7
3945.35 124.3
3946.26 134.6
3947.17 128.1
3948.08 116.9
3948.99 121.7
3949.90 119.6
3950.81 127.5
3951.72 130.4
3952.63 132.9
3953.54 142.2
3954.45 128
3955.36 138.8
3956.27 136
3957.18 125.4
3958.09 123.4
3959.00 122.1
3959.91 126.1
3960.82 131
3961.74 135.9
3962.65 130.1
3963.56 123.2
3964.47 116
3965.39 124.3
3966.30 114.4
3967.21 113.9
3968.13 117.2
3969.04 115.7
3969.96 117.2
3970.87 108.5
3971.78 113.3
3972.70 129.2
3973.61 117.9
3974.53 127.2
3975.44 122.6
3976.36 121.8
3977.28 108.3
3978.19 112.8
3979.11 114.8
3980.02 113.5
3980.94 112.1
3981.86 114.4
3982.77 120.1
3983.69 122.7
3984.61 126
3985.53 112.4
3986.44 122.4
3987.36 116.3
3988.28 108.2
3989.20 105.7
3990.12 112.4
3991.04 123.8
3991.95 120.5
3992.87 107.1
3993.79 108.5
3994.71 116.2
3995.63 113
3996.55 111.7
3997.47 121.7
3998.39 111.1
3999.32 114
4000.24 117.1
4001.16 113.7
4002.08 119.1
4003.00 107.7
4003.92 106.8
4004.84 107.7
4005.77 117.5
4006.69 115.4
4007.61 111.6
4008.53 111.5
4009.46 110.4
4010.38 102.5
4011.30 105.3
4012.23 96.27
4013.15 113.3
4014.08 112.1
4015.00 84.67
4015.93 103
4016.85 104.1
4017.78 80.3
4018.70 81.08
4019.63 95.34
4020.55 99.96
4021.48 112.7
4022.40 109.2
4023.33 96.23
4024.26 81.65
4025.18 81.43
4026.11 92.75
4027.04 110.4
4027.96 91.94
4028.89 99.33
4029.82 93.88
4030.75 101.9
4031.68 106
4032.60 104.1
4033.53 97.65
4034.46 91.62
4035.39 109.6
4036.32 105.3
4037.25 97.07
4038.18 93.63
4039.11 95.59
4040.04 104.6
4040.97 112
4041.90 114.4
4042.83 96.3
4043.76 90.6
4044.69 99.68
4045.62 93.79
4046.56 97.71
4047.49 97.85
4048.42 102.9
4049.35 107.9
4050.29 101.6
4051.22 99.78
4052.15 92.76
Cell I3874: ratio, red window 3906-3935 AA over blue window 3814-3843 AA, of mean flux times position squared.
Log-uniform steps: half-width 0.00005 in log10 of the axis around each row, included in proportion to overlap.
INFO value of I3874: 1.3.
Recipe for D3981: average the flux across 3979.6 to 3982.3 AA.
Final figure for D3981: 113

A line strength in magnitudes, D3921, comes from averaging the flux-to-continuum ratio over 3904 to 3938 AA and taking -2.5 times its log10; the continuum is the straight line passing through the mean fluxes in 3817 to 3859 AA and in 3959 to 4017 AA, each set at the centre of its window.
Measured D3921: -0.25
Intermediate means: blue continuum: 129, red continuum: 115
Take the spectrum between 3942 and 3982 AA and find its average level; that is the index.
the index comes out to 123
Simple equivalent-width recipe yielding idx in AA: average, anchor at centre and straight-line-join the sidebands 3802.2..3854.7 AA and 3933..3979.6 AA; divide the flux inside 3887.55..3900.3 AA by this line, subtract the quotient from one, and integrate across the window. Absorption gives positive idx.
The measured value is -2.7 AA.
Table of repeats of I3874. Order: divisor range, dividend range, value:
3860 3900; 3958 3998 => 0.88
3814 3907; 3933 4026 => 0.91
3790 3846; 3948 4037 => 0.97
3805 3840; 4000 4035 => 0.89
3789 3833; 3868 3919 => 1.25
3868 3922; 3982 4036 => 0.75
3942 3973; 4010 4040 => 0.81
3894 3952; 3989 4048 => 0.74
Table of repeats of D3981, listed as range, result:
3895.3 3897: 160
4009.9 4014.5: 106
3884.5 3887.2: 159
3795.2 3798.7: 129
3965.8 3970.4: 116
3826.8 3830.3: 123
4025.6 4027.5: 101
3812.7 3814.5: 133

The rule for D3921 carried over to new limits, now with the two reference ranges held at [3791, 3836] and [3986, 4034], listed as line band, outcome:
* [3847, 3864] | -0.06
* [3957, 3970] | -0.11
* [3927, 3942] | -0.21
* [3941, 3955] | -0.15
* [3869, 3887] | -0.16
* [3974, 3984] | -0.08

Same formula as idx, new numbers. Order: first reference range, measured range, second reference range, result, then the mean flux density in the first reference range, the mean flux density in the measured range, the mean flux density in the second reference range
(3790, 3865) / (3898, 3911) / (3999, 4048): -4.9 AA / 128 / 162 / 102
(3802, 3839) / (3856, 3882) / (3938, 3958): -0.7 AA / 127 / 131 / 130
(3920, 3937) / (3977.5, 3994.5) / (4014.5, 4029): -0.1 AA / 145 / 115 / 95.2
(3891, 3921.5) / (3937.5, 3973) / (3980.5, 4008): 2.2 AA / 159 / 126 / 115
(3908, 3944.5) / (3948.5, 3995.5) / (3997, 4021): 1.5 AA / 147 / 121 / 106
